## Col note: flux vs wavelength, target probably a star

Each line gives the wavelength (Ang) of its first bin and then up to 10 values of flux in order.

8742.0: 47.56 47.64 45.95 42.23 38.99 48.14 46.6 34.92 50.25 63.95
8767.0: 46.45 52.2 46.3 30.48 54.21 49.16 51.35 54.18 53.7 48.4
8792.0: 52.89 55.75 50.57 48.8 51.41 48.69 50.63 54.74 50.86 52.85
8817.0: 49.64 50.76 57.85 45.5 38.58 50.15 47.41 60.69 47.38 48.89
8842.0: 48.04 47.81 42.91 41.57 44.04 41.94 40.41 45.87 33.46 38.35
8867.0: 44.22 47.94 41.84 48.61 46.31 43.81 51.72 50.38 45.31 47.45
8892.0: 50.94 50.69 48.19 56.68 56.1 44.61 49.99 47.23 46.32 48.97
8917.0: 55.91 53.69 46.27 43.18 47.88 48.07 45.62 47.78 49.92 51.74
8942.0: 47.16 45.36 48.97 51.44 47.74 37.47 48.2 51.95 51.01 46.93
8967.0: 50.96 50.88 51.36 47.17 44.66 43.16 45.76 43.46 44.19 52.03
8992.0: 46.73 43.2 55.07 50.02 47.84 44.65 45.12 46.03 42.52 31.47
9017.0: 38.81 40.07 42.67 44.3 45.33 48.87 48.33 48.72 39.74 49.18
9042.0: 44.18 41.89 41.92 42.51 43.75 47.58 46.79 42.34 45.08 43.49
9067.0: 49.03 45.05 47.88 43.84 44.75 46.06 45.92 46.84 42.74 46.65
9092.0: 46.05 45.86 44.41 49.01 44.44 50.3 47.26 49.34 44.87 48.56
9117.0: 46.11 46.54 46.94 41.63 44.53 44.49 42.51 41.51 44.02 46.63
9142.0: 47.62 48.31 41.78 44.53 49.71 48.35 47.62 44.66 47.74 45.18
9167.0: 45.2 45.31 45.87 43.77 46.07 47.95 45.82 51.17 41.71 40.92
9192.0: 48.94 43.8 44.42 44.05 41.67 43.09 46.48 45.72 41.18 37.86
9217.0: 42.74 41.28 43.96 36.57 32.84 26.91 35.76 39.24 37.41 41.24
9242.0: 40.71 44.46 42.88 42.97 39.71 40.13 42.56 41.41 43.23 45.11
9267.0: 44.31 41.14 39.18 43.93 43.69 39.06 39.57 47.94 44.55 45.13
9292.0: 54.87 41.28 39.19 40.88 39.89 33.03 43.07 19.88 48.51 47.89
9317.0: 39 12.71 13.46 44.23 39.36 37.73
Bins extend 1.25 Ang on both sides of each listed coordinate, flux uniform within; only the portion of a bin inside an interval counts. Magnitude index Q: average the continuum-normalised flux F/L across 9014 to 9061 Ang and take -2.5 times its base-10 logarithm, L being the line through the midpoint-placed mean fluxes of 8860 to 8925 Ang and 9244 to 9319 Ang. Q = 0.04 mag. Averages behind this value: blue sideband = 47.7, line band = 43.8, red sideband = 41.6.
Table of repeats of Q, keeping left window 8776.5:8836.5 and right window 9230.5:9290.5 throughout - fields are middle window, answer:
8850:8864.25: 0.218 mag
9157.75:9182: -0.052 mag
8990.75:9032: 0.054 mag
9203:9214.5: -0.013 mag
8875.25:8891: 0.044 mag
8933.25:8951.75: -0.012 mag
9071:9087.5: 0.000 mag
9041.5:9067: 0.044 mag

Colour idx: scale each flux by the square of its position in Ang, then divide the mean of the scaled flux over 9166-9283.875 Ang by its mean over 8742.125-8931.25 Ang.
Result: 0.96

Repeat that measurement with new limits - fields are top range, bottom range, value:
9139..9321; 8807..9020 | 0.96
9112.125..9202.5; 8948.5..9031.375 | 1.02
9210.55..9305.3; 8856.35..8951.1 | 0.93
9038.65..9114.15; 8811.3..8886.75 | 1.03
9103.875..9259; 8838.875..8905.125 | 1.01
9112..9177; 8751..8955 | 1.01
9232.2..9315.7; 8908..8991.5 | 0.93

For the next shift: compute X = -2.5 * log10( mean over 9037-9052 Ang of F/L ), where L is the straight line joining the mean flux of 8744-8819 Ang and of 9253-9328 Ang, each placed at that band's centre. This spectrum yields 0.02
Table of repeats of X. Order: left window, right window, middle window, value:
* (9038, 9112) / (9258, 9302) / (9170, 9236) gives 0.04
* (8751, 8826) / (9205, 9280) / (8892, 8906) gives -0.08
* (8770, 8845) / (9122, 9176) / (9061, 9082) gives 0.02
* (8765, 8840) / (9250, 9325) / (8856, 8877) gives 0.14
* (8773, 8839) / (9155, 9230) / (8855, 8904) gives 0.05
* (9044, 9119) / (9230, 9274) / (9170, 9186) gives -0.09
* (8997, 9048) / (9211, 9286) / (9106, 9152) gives -0.07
